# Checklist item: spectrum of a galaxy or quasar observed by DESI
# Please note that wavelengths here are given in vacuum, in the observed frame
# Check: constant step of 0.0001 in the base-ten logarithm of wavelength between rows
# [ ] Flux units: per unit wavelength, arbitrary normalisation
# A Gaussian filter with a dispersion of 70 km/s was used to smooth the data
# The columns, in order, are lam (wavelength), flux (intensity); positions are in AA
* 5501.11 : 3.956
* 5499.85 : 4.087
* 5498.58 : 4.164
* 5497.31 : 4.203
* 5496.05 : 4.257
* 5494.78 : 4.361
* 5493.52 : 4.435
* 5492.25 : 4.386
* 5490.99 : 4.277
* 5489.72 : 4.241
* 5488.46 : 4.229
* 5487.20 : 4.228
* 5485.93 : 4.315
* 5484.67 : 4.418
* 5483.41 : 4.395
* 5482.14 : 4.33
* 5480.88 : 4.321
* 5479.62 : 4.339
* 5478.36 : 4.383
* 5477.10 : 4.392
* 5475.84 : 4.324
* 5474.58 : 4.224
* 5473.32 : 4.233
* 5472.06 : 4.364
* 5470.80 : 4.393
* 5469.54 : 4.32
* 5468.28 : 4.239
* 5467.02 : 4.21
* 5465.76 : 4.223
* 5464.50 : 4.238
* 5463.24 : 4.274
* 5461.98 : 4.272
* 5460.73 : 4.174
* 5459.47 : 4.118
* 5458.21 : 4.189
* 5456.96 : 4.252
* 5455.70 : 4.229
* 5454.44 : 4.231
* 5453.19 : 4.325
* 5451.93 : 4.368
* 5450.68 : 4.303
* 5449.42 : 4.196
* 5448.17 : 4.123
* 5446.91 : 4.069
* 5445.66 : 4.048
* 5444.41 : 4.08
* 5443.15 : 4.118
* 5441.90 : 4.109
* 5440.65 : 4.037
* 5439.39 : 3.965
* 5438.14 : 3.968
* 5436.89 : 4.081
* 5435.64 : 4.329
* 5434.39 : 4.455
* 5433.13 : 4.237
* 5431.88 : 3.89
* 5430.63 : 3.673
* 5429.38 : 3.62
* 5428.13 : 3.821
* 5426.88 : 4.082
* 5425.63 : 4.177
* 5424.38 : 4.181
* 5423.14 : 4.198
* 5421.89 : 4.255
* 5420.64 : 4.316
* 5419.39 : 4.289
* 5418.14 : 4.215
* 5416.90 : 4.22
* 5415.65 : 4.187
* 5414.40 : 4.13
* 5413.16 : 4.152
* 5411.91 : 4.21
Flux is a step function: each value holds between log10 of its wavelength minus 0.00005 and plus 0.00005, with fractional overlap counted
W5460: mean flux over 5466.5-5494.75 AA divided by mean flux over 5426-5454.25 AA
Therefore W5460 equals 1.1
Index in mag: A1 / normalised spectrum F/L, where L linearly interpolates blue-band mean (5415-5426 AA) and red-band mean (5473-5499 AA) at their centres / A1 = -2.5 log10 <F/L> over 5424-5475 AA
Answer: 0.03 mag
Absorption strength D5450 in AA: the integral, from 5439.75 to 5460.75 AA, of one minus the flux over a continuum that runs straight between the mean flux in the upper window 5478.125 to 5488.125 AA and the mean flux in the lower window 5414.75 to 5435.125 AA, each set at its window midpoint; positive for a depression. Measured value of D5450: 0.2 AA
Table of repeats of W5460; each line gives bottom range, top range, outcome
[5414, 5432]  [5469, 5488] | 1.06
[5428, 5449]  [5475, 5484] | 1.08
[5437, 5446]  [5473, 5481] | 1.07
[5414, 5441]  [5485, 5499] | 1.04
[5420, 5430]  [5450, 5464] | 1.04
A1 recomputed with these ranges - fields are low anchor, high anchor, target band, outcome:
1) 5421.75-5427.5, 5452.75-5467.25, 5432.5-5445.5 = 0.02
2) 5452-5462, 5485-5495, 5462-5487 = -0.01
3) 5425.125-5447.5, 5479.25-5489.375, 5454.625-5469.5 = -0.01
